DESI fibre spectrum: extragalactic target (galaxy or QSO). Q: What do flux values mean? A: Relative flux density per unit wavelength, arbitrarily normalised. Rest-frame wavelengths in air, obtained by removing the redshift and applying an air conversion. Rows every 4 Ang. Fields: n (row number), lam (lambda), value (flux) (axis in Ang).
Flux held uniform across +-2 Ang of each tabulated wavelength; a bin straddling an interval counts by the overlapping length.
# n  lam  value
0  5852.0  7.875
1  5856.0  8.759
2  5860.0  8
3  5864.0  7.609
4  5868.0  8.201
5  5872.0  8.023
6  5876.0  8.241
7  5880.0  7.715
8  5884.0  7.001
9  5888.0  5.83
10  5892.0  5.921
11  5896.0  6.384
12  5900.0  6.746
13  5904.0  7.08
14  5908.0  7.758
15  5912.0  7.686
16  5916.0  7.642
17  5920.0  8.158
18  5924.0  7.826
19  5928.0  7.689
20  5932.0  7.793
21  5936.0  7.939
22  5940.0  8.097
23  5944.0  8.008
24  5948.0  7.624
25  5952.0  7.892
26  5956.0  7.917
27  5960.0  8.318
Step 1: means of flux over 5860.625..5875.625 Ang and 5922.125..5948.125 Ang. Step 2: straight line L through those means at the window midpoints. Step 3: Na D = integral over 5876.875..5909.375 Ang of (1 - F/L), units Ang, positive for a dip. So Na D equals 4.52 Ang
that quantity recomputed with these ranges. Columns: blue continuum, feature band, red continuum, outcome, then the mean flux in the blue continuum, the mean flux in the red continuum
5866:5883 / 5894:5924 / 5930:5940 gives 2.1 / 7.98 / 7.91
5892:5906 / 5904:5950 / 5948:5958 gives -3.5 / 6.62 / 7.85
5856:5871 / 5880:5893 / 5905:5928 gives 2.3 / 8.05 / 7.77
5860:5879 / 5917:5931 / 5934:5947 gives 0.2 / 8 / 7.98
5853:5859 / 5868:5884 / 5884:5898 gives -1.6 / 8.49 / 6.18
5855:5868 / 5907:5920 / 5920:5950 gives 0.3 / 8.09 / 7.87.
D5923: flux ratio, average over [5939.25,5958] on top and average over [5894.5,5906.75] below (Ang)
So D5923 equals 1.2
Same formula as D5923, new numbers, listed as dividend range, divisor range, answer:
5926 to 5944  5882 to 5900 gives 1.25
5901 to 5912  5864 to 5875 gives 0.92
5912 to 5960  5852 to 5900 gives 1.06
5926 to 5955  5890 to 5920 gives 1.11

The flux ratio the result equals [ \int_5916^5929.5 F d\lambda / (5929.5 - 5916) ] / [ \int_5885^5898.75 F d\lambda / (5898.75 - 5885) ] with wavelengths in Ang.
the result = 1.3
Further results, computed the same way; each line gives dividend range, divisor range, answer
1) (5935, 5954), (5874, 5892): 1.12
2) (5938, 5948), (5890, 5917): 1.14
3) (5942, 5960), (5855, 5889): 1.02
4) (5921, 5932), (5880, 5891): 1.18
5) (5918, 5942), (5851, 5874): 0.98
